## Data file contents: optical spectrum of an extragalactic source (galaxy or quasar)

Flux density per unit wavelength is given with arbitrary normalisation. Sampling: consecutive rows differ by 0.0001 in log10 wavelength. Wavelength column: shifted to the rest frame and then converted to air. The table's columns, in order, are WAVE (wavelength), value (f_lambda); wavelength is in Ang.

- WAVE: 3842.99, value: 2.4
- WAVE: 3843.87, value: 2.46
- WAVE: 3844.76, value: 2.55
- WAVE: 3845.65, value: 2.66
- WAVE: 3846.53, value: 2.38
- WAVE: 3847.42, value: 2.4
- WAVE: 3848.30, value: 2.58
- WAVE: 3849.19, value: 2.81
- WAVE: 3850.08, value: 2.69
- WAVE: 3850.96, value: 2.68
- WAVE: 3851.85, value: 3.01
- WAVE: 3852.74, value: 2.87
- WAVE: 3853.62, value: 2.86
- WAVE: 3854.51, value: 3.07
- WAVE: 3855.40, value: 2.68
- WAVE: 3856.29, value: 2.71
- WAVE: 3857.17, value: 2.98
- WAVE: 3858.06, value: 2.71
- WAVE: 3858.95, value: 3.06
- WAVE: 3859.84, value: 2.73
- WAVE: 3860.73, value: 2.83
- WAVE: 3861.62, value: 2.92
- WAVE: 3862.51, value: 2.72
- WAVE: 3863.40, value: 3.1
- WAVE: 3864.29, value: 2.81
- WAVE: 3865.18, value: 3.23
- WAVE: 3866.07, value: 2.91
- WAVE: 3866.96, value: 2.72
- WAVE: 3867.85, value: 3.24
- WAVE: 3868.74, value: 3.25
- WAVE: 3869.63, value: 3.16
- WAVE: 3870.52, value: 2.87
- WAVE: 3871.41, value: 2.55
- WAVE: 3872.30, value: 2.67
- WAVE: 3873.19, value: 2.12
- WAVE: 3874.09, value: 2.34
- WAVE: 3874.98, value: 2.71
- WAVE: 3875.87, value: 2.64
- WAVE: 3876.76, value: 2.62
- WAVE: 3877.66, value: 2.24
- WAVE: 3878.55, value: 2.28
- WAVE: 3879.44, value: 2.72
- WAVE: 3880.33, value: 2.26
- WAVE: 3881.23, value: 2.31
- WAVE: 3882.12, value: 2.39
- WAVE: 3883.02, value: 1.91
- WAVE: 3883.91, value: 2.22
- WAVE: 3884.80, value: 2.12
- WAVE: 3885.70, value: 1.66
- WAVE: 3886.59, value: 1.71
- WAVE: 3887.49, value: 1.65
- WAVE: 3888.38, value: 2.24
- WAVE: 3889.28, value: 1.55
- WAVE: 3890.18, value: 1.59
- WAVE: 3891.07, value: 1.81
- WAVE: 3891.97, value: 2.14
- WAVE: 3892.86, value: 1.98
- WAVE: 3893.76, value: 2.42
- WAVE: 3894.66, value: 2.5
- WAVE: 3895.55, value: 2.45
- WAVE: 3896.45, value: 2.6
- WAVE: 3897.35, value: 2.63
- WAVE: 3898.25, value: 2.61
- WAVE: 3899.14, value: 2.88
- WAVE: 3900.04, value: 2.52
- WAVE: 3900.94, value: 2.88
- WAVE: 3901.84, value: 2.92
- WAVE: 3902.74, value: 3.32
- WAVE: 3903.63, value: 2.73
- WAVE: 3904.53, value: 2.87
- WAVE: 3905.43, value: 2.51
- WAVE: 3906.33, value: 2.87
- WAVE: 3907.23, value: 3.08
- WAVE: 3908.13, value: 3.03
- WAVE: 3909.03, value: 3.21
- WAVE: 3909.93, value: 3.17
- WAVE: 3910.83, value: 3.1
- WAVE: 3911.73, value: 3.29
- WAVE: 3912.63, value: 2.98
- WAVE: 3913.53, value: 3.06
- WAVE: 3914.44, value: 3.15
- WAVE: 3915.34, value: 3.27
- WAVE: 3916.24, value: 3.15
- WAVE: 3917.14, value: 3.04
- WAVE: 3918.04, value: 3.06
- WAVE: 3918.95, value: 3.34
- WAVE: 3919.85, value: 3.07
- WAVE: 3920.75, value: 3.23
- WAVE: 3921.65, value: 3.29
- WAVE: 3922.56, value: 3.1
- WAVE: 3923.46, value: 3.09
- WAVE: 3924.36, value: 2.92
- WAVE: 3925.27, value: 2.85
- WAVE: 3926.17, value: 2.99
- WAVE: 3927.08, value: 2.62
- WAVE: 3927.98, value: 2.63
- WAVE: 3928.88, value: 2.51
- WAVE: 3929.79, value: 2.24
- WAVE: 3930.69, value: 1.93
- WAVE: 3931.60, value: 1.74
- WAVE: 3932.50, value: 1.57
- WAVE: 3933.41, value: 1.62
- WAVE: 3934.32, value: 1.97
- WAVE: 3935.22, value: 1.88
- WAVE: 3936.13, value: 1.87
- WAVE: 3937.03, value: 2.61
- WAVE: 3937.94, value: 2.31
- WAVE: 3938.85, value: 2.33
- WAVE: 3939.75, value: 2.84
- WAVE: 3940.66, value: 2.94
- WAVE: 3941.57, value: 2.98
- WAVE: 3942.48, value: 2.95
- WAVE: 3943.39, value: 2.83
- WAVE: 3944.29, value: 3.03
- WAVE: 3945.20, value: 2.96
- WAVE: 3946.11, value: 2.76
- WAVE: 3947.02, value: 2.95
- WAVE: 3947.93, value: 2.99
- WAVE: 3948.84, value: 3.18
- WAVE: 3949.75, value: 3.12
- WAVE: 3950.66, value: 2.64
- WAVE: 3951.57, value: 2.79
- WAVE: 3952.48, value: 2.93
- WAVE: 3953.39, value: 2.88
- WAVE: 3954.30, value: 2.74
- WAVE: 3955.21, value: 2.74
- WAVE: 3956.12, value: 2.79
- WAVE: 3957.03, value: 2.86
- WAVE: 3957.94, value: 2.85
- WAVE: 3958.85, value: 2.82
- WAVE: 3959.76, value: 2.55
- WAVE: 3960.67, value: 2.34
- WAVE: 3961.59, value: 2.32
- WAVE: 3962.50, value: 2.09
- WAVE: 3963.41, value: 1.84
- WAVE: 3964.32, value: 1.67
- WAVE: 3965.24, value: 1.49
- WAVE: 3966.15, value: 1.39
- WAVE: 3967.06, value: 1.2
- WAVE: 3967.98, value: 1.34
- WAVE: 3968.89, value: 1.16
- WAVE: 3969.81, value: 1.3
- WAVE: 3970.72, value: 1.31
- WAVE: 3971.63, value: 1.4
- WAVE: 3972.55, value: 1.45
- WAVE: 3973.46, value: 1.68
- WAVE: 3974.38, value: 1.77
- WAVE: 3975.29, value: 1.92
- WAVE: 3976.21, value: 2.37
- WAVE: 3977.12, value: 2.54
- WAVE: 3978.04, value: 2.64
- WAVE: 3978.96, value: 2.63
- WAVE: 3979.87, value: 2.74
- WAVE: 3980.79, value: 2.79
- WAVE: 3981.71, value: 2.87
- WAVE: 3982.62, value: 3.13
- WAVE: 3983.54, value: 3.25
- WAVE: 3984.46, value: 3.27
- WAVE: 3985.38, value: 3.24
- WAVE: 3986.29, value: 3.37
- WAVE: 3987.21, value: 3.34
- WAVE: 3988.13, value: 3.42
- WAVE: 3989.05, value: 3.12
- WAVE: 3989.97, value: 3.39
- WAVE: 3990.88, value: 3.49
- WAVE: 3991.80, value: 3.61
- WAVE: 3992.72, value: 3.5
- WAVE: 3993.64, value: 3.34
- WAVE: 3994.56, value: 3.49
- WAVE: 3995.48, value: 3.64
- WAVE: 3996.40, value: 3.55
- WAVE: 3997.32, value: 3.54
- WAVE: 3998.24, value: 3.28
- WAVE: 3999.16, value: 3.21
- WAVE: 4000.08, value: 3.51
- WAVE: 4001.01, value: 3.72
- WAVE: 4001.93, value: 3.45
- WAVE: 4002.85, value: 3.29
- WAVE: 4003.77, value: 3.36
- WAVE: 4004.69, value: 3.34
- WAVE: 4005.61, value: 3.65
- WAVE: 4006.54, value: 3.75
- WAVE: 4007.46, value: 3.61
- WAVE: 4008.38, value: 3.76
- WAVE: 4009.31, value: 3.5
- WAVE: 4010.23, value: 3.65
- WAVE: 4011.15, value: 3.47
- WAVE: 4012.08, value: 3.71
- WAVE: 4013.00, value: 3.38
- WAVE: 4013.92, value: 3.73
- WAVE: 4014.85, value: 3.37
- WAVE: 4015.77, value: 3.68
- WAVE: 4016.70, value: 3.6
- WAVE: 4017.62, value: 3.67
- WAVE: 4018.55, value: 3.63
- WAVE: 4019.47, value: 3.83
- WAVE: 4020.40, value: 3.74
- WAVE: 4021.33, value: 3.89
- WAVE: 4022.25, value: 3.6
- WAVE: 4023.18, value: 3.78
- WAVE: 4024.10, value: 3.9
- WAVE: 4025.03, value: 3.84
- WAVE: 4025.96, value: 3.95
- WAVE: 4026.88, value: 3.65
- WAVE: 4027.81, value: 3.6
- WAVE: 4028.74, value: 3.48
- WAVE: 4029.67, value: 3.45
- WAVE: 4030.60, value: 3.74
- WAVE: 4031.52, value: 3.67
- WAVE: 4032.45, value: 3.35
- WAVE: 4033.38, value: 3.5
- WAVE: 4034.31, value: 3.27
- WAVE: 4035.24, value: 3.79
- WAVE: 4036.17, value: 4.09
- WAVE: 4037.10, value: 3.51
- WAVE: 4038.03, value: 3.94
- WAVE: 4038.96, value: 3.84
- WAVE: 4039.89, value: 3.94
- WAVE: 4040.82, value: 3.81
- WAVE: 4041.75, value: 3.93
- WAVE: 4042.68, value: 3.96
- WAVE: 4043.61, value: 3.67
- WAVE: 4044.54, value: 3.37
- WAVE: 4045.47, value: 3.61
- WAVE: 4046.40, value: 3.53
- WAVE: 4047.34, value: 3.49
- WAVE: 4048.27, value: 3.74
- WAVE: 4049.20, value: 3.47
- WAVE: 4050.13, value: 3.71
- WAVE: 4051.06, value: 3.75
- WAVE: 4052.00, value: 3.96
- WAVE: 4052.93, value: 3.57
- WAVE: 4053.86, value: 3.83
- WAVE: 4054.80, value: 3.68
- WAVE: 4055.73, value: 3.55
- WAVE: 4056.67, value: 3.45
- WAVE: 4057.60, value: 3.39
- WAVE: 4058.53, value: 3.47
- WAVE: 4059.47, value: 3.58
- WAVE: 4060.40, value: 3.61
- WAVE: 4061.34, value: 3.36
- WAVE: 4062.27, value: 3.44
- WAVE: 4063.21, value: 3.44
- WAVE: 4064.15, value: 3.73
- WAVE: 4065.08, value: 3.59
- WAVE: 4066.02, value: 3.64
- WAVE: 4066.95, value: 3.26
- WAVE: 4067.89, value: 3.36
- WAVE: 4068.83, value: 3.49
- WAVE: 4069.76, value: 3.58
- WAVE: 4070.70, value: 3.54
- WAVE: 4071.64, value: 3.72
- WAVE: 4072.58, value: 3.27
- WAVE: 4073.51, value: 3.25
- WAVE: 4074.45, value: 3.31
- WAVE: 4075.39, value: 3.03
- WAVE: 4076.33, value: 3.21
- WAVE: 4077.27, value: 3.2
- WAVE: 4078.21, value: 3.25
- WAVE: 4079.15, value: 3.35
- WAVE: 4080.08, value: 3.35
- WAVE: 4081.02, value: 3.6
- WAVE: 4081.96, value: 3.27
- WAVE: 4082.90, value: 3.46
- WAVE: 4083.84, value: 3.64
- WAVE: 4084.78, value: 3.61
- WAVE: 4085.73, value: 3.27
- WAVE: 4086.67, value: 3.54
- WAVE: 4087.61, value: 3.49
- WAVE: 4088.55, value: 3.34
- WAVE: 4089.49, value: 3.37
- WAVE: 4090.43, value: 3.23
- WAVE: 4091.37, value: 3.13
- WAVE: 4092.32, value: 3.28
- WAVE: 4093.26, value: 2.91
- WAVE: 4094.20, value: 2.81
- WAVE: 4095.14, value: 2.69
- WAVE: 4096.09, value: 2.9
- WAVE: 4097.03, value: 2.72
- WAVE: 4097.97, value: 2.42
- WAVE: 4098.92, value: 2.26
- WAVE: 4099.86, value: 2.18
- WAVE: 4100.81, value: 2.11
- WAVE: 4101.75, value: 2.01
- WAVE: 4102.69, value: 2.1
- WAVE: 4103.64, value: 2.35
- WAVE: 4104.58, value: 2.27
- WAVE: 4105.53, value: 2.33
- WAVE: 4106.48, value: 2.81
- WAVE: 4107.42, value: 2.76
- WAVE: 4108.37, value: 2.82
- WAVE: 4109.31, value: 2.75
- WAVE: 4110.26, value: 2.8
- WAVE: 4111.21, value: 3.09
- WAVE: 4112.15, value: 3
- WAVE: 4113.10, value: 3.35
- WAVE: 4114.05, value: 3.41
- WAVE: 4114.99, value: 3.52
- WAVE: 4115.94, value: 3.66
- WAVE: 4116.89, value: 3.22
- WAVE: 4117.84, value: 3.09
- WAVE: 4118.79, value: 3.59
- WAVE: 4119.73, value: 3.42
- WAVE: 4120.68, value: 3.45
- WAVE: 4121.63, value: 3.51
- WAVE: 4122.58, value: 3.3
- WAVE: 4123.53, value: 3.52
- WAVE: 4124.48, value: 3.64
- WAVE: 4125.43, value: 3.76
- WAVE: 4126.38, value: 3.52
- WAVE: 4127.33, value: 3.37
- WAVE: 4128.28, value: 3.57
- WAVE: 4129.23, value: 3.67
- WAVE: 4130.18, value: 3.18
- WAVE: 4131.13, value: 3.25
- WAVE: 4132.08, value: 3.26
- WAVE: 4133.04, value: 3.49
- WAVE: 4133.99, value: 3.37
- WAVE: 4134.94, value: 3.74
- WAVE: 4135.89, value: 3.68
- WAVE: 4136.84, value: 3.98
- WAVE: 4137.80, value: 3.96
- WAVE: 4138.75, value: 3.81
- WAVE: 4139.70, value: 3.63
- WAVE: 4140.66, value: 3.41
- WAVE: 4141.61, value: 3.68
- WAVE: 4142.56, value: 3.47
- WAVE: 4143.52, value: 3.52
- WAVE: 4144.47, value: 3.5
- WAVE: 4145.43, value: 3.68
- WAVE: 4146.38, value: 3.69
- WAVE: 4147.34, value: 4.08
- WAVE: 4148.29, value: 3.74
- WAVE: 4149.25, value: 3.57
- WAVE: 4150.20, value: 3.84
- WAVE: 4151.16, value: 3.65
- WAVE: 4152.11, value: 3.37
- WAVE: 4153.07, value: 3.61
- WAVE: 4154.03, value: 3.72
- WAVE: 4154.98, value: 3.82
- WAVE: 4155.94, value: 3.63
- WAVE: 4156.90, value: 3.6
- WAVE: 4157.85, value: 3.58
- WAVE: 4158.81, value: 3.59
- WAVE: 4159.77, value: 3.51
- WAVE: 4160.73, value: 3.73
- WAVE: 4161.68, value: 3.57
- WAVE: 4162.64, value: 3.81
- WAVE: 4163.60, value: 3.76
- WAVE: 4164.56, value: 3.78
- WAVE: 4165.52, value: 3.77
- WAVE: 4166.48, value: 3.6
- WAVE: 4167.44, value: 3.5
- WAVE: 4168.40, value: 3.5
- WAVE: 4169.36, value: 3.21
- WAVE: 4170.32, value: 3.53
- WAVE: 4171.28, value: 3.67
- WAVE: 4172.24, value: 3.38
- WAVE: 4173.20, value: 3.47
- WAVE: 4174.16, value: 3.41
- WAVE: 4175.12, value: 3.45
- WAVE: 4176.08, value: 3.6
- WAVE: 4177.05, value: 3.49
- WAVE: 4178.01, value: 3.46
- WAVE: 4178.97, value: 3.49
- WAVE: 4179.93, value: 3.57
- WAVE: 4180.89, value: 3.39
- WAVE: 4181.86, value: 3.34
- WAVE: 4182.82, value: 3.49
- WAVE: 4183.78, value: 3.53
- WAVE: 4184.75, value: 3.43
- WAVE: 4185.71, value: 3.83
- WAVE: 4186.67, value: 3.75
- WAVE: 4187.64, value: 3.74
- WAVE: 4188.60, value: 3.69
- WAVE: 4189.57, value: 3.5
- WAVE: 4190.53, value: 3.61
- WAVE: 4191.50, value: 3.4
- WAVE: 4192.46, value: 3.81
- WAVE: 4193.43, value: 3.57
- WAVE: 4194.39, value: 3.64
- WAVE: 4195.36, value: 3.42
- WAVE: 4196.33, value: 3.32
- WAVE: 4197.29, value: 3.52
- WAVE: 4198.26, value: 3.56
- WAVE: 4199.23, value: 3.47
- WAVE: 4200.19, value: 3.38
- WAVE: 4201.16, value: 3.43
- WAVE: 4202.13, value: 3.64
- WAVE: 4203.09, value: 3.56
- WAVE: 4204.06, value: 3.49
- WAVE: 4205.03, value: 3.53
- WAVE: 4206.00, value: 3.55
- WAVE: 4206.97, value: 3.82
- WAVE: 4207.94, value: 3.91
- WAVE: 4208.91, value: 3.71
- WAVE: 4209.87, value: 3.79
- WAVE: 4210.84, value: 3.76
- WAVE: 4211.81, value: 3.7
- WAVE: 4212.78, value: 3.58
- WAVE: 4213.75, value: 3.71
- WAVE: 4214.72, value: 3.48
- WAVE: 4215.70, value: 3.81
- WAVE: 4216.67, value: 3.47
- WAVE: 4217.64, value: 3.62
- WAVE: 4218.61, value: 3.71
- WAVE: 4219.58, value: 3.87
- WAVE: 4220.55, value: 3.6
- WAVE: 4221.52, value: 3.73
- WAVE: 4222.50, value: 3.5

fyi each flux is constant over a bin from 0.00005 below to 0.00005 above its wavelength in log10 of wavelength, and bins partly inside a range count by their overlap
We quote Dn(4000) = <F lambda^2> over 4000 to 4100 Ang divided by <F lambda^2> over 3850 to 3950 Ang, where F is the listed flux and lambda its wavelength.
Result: 1.41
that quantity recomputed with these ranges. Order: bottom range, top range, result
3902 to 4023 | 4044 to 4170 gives 1.26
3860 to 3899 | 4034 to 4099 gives 1.54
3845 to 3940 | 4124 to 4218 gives 1.57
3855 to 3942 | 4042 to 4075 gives 1.47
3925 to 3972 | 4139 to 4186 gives 1.69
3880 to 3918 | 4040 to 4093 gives 1.48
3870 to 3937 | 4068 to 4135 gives 1.37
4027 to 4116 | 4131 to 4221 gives 1.14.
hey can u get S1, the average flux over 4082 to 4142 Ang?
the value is 3.18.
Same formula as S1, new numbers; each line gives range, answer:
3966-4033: 3.15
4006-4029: 3.67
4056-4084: 3.43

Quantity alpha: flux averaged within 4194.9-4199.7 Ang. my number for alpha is 3.46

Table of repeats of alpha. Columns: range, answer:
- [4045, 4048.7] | 3.59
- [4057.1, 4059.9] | 3.48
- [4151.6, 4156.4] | 3.63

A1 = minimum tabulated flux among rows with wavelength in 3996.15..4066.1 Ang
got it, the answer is 3.21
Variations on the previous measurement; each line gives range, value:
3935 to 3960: 1.87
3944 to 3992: 1.16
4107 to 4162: 2.75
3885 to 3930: 1.55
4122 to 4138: 3.18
